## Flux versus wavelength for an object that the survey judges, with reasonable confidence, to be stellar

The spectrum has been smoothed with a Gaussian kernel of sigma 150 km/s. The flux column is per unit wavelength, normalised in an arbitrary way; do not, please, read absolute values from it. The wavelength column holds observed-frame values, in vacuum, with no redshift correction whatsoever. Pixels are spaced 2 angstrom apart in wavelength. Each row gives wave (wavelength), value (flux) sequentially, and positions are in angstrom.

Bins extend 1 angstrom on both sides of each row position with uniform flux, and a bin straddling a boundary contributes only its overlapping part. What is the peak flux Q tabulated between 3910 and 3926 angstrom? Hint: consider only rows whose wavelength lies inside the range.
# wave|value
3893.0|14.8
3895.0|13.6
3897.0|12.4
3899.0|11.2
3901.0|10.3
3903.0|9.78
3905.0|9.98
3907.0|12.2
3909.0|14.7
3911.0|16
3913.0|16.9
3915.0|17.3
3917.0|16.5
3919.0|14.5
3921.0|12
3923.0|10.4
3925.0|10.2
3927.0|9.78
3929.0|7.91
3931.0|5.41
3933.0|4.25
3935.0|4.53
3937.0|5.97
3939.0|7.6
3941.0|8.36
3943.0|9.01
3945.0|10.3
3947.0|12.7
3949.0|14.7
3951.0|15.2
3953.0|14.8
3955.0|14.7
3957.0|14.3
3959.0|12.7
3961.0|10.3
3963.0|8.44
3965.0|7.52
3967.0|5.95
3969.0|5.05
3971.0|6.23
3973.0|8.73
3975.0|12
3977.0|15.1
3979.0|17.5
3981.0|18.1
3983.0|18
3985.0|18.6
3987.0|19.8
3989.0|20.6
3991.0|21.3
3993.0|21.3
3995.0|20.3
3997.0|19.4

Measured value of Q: 17.3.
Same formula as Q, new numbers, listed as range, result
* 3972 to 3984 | 18.1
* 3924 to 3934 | 10.2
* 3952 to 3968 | 14.8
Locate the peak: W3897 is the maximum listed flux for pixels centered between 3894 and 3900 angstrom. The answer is 13.6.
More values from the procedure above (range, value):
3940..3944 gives 9.01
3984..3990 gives 20.6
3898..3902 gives 11.2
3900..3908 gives 12.2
